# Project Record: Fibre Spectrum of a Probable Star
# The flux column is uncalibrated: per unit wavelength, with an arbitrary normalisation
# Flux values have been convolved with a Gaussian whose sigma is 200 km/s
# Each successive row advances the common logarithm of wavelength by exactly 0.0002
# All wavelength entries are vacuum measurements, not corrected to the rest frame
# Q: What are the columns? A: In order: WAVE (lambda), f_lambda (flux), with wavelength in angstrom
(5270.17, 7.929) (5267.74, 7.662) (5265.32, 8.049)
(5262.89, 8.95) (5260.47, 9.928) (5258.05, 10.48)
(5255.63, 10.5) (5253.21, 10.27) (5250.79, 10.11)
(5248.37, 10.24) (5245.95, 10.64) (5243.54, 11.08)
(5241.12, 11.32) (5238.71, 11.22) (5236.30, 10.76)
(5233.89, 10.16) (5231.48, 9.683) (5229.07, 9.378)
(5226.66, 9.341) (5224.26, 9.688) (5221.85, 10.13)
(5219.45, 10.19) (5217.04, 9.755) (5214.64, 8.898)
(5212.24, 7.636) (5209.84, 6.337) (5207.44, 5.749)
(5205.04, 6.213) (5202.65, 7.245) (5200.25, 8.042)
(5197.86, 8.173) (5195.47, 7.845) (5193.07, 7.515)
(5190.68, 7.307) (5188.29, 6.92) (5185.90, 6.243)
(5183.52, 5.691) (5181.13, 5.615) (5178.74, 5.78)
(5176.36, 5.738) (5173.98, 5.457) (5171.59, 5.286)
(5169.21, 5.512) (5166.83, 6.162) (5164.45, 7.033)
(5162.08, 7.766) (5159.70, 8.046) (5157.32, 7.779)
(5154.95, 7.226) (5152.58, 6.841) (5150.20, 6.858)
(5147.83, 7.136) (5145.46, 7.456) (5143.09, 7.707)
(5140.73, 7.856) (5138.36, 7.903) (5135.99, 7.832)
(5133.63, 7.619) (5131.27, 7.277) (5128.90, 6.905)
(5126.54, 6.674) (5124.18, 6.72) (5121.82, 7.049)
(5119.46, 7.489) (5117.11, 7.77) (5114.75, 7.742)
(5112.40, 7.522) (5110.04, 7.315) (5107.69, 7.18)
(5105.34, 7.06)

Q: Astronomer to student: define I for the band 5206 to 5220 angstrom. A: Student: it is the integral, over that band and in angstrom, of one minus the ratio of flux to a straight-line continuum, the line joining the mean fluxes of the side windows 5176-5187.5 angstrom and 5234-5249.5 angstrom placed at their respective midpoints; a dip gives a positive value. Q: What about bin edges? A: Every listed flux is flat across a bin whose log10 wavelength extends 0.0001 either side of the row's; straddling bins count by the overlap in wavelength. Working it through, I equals 0.9 angstrom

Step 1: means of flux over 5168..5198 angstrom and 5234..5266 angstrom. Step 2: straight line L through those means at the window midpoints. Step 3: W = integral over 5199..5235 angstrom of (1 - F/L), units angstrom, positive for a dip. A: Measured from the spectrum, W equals -0.75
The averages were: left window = 6.33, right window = 10.3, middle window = 8.56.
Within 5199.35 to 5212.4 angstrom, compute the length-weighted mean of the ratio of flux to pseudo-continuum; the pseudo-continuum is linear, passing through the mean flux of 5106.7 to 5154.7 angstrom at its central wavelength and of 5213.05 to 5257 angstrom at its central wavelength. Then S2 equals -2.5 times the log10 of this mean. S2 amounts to 0.35 mag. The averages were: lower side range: 7.34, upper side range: 10.2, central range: 6.78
